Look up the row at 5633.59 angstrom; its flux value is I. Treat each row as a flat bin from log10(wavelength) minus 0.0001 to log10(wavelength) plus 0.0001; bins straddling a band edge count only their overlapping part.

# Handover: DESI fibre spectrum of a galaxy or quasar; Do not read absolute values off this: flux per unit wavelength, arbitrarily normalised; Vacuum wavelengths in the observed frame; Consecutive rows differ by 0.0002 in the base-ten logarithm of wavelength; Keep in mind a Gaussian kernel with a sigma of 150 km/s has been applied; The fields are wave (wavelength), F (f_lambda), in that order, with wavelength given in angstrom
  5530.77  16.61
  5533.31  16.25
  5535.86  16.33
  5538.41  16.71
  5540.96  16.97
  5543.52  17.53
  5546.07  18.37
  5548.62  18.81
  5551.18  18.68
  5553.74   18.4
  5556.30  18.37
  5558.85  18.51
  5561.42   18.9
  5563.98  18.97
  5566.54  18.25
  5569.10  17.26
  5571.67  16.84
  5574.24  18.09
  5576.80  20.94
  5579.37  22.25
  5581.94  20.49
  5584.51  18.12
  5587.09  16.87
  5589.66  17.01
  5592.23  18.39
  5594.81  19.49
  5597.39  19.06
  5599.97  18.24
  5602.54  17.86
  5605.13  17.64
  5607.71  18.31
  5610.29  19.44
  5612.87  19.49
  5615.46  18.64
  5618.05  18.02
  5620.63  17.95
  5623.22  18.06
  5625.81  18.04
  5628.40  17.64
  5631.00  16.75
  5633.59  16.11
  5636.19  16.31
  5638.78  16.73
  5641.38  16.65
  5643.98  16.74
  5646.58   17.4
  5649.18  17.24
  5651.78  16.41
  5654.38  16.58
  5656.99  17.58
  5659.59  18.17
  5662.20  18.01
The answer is 16.11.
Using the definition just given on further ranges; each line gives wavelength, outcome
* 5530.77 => 16.61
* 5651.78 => 16.41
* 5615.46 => 18.64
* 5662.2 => 18.01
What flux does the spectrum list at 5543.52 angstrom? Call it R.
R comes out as 17.53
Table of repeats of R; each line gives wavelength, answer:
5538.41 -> 16.71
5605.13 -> 17.64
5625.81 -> 18.04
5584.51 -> 18.12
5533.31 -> 16.25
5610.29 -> 19.44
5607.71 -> 18.31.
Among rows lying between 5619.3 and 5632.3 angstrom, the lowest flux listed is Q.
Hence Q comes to 16.75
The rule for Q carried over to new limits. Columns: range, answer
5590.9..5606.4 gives 17.64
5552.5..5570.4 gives 17.26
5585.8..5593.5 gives 16.87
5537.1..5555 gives 16.71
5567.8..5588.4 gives 16.84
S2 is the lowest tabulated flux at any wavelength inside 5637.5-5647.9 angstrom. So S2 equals 16.65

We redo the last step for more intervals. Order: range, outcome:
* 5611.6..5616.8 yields 18.64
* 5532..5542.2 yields 16.25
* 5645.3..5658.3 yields 16.41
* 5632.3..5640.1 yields 16.11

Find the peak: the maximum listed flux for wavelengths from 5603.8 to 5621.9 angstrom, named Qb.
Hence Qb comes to 19.49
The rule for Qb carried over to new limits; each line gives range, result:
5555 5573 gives 18.97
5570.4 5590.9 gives 22.25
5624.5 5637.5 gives 18.04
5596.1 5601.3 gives 19.06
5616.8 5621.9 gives 18.02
